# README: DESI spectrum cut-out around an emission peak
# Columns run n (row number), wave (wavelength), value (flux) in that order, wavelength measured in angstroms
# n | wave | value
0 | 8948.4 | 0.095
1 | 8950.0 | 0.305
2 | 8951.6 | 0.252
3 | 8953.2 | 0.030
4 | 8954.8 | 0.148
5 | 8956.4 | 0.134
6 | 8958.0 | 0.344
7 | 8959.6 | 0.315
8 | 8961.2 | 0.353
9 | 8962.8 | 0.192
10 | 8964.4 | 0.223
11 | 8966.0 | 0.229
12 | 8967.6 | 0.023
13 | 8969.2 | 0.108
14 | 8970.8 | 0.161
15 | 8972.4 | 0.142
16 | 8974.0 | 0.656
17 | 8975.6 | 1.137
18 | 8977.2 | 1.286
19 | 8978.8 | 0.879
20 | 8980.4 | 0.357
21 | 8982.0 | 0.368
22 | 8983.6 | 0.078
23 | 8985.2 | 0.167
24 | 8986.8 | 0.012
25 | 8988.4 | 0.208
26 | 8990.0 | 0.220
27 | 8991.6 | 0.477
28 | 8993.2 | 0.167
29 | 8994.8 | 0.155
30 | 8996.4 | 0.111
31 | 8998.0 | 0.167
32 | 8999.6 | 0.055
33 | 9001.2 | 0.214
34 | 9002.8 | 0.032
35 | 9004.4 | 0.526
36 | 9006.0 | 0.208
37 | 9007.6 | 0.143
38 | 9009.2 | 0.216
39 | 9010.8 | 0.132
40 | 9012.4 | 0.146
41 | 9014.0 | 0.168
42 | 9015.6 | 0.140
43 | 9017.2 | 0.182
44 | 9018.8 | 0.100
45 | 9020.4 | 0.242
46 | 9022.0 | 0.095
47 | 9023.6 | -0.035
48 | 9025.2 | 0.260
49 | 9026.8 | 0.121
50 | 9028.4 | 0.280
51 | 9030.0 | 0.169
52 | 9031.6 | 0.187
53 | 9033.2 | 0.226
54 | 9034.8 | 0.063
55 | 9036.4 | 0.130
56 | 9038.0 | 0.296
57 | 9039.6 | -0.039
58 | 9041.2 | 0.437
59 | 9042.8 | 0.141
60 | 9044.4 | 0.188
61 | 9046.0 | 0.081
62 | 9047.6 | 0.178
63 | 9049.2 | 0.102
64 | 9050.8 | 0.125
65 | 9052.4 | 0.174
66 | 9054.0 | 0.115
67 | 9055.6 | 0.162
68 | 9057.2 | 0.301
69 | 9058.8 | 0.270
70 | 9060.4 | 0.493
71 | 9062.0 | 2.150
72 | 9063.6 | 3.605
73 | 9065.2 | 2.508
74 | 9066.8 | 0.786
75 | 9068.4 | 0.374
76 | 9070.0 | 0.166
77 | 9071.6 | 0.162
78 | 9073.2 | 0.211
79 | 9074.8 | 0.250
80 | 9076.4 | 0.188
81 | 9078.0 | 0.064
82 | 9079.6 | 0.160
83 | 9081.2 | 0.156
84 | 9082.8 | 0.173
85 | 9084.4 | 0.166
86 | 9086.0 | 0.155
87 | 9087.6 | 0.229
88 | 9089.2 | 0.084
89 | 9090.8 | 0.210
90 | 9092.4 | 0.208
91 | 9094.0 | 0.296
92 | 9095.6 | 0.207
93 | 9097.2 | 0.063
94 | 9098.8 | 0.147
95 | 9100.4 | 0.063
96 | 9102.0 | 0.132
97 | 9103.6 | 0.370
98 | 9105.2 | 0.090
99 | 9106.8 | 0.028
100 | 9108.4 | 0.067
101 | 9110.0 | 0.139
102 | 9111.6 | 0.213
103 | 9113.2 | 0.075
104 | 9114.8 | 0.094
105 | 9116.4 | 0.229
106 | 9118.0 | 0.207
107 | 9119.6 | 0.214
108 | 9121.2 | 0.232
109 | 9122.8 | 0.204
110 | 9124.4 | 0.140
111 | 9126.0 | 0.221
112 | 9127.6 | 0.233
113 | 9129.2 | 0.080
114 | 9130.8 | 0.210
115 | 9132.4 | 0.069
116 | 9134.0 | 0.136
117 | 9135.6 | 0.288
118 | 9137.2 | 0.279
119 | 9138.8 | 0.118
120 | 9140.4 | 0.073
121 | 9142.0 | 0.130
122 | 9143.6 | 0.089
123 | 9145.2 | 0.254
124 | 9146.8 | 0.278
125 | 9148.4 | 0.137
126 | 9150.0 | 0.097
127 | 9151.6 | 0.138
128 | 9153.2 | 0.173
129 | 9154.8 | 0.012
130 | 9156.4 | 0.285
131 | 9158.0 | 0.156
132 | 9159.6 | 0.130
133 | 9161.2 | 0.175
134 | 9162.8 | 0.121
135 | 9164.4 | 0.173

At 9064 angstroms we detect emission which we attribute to [O III]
